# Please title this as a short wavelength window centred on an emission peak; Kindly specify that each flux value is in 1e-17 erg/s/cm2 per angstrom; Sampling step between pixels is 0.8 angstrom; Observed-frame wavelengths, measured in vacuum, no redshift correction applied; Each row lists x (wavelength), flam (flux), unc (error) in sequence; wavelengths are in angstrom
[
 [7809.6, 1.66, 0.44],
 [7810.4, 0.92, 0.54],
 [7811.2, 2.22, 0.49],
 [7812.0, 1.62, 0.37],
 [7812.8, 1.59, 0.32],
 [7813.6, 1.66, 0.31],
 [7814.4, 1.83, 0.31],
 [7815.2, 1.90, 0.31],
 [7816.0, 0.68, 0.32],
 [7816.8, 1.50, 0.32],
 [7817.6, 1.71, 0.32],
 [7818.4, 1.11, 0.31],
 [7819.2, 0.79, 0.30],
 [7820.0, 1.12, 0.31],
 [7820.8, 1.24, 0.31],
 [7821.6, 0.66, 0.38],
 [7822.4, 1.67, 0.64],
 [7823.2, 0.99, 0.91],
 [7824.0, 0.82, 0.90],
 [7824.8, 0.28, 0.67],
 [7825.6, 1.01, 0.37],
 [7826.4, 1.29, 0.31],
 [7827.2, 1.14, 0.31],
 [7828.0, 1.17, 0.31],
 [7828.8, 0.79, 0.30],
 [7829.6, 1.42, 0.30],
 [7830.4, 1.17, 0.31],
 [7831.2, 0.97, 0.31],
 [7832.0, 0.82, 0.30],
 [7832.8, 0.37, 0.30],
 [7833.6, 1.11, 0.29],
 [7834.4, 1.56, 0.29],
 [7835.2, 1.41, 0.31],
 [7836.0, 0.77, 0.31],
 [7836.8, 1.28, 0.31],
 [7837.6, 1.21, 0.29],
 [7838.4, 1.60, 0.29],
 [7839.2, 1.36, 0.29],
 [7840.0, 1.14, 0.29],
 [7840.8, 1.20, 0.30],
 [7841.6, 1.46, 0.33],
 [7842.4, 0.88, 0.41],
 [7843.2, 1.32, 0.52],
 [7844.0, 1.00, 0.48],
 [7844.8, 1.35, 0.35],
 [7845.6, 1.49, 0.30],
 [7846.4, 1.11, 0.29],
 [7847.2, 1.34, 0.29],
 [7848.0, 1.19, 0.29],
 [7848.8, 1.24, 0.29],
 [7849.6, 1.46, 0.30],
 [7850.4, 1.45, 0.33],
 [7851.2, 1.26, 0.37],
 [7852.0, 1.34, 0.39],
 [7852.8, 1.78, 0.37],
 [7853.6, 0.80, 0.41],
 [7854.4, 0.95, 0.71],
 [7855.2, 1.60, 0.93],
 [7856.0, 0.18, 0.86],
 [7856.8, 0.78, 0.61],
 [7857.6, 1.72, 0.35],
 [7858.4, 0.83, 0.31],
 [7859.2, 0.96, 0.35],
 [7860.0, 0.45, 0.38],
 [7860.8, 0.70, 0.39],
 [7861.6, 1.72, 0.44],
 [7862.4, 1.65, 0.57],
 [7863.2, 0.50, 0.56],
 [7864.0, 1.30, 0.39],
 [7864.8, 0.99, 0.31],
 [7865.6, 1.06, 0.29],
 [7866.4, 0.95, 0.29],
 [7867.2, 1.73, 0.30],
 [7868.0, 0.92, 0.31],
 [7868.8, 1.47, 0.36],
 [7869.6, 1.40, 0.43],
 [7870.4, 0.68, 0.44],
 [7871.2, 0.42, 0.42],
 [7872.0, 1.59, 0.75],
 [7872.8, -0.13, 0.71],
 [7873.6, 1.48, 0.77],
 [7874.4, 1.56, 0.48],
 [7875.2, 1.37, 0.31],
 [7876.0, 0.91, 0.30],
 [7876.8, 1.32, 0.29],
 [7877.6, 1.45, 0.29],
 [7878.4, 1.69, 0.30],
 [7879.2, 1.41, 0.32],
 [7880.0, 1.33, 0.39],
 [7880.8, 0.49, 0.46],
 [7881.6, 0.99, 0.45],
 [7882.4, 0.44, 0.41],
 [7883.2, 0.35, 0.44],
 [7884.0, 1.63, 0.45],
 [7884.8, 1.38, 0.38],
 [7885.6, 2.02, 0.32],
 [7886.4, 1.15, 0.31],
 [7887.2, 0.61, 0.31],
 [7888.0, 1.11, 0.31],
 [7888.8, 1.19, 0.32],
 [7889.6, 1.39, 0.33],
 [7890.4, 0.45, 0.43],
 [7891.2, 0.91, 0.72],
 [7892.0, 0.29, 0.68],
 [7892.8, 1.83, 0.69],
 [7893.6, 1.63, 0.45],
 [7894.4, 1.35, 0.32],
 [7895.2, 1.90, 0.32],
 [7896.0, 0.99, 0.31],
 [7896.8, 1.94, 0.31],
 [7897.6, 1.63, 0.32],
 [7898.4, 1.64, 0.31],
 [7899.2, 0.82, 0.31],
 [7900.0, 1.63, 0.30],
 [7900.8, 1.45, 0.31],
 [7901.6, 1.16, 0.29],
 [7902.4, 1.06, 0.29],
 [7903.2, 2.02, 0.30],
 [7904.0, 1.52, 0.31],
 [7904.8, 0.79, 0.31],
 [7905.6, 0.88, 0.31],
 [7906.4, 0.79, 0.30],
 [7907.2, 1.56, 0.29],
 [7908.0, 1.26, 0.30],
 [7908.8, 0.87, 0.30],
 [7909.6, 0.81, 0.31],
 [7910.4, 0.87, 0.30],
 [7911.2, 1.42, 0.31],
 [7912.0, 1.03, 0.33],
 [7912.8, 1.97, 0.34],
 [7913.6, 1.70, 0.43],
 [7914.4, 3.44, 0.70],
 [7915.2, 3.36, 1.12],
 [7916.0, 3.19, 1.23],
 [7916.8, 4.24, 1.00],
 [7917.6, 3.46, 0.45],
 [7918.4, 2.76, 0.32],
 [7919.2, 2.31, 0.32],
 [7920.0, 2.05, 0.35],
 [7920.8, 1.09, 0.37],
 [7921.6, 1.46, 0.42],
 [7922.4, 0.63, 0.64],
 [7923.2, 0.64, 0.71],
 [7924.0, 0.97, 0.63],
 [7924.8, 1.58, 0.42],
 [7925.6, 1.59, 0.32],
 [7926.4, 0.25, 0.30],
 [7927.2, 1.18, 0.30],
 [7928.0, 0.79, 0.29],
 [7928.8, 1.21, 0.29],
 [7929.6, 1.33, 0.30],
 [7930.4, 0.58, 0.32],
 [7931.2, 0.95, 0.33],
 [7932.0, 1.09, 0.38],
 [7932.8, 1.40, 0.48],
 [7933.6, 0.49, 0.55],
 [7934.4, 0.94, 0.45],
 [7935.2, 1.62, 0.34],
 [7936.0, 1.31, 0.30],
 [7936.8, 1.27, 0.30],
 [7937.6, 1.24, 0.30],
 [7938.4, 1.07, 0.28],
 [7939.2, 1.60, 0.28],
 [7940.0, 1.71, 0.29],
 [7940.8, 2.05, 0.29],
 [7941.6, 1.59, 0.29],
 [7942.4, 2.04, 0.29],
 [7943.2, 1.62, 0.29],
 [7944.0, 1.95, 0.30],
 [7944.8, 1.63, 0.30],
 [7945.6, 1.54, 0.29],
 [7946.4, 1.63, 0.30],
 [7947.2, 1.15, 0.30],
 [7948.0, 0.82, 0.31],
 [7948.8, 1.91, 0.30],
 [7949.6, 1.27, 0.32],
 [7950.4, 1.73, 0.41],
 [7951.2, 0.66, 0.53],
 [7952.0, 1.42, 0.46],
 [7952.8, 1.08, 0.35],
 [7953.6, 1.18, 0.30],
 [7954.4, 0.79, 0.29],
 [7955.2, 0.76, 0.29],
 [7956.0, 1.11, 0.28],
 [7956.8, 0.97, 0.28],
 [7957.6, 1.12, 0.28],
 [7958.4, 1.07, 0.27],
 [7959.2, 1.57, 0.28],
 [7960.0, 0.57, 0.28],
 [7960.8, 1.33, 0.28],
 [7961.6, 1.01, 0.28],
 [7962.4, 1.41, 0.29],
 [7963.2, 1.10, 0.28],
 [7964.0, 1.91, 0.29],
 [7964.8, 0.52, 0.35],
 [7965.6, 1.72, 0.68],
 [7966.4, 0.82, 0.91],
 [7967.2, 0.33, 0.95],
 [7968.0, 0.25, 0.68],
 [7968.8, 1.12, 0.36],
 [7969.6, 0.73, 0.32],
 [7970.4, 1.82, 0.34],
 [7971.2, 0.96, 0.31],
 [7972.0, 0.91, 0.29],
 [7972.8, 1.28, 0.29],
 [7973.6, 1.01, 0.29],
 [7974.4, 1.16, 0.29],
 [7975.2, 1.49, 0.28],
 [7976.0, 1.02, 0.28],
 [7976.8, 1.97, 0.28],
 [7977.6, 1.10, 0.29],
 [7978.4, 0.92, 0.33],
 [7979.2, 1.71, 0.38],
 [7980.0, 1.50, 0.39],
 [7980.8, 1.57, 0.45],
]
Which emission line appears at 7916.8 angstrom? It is H-alpha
